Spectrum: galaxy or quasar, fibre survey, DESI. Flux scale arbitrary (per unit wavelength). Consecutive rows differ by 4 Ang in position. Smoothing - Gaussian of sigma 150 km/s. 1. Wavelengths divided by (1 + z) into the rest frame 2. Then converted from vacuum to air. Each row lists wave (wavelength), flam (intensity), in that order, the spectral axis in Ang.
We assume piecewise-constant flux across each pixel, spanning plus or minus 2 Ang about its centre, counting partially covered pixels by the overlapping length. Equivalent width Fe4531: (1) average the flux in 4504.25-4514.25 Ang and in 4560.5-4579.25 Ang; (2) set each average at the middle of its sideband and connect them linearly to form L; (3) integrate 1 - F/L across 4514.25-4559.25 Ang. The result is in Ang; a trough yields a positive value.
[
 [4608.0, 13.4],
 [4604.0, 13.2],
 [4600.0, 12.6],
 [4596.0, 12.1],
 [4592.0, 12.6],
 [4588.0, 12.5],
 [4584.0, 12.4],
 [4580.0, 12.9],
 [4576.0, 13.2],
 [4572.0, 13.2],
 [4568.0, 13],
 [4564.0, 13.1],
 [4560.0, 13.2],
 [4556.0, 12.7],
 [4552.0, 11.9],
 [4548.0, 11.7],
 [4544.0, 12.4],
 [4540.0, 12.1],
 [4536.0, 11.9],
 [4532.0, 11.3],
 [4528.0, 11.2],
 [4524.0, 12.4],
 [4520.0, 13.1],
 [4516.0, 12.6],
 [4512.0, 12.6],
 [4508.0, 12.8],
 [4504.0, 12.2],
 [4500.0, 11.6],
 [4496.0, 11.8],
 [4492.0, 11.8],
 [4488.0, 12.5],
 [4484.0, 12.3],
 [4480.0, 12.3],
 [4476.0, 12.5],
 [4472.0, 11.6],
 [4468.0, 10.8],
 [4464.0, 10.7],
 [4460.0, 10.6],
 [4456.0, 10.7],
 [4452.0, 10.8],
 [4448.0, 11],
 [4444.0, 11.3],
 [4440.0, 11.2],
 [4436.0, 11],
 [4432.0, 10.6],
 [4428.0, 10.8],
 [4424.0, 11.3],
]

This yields 2.43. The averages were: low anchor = 12.6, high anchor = 13.1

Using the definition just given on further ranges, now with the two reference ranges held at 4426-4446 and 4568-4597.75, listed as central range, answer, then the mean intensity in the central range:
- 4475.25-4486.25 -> -0.8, 12.4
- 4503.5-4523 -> -1.3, 12.7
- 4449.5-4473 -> 0.9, 10.8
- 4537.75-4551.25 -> 0.2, 12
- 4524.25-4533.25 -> 0.5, 11.5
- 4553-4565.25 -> -0.5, 12.9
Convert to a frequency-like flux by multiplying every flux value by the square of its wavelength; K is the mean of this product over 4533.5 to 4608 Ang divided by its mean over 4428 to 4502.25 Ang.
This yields 1.2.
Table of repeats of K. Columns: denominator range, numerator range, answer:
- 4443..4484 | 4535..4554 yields 1.10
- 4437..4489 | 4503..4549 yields 1.10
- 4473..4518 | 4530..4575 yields 1.04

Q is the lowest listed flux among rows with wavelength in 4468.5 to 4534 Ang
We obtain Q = 11.2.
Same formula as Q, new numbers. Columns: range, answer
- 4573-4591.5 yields 12.4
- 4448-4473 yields 10.6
